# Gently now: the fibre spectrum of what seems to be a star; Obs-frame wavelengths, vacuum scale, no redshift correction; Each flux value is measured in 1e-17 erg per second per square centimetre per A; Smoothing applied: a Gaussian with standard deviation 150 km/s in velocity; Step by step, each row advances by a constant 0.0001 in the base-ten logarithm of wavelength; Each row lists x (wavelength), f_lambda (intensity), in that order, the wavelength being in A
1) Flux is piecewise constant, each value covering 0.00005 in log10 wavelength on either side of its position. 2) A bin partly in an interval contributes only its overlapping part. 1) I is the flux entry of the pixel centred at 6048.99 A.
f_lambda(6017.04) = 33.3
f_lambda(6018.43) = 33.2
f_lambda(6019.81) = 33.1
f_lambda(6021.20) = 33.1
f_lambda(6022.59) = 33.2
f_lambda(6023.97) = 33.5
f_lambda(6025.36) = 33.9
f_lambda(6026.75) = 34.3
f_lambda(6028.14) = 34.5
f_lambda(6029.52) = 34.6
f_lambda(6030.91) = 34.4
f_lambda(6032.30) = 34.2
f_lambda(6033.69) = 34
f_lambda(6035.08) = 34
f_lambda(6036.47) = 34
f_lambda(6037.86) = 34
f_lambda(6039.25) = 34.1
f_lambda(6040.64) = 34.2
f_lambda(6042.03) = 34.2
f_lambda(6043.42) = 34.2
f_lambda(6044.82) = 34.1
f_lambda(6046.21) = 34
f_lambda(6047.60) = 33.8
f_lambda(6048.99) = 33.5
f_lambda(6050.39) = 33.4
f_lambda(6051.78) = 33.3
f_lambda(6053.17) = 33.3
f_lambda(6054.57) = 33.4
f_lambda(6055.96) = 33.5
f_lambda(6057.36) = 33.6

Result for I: 33.5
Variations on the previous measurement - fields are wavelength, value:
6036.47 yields 34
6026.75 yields 34.3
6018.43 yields 33.2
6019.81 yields 33.1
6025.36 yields 33.9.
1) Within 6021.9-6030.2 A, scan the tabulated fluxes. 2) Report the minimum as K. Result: 33.2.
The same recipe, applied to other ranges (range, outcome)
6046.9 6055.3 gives 33.3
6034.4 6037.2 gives 34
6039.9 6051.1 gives 33.4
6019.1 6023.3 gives 33.1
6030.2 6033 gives 34.2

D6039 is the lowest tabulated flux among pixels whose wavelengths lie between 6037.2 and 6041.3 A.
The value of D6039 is 34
